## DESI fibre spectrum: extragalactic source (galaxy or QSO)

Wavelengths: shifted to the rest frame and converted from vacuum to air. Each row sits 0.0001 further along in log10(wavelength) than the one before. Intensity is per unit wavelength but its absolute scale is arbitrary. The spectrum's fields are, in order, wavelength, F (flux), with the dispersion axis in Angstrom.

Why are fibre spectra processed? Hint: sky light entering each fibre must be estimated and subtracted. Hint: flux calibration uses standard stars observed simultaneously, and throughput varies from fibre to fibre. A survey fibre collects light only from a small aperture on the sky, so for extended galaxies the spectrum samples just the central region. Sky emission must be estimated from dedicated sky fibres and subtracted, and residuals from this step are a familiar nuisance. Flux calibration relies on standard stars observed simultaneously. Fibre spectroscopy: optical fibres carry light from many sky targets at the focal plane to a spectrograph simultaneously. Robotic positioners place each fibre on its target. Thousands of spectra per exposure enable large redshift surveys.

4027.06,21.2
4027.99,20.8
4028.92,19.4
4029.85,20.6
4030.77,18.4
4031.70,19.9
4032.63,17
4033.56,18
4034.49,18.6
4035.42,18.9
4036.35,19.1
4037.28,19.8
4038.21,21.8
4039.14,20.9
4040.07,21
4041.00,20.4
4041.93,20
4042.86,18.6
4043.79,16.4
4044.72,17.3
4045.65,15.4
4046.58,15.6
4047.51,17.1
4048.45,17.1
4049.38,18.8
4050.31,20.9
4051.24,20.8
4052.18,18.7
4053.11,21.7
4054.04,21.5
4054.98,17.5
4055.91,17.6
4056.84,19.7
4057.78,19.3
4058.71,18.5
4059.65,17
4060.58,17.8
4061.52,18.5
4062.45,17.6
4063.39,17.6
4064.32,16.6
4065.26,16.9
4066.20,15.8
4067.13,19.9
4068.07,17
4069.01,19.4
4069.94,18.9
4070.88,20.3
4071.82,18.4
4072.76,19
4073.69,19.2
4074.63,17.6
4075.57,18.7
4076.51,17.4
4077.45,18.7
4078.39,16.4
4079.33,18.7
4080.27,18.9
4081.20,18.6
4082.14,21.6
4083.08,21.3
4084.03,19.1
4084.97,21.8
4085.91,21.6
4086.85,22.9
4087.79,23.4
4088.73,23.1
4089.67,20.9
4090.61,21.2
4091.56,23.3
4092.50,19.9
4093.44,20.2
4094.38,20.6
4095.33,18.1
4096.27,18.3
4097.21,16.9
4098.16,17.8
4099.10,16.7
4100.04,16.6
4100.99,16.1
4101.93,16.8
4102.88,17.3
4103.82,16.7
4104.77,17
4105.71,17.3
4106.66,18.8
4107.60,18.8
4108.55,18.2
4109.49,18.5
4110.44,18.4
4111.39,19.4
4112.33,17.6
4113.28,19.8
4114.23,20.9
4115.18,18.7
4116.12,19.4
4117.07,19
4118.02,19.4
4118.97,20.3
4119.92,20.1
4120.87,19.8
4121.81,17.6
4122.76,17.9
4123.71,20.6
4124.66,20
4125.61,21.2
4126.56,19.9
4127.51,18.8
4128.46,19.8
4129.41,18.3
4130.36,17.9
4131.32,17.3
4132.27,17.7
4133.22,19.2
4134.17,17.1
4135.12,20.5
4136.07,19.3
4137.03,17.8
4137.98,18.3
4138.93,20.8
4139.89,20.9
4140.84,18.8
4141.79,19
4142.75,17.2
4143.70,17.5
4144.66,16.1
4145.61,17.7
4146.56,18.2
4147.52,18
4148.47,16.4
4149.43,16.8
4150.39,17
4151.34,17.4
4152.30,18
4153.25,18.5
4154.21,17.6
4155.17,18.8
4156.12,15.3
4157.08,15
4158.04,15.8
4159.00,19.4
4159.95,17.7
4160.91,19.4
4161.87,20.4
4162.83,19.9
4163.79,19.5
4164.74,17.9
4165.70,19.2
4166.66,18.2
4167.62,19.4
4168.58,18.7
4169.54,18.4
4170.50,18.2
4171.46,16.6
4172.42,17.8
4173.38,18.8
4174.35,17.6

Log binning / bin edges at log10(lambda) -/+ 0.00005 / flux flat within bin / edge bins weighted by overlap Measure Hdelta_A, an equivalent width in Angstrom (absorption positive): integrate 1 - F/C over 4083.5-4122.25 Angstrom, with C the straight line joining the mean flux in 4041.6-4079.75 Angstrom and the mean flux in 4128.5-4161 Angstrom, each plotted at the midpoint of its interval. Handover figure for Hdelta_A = -2.4 Angstrom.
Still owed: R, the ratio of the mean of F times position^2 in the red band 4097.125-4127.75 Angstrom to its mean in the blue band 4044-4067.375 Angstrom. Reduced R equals 1.05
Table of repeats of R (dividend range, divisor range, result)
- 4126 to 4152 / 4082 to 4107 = 0.96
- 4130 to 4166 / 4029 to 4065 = 1.02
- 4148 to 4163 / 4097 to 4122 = 0.99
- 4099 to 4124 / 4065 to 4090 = 0.96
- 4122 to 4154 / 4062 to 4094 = 0.98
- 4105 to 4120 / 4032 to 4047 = 1.05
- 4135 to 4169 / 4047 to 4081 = 1.03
